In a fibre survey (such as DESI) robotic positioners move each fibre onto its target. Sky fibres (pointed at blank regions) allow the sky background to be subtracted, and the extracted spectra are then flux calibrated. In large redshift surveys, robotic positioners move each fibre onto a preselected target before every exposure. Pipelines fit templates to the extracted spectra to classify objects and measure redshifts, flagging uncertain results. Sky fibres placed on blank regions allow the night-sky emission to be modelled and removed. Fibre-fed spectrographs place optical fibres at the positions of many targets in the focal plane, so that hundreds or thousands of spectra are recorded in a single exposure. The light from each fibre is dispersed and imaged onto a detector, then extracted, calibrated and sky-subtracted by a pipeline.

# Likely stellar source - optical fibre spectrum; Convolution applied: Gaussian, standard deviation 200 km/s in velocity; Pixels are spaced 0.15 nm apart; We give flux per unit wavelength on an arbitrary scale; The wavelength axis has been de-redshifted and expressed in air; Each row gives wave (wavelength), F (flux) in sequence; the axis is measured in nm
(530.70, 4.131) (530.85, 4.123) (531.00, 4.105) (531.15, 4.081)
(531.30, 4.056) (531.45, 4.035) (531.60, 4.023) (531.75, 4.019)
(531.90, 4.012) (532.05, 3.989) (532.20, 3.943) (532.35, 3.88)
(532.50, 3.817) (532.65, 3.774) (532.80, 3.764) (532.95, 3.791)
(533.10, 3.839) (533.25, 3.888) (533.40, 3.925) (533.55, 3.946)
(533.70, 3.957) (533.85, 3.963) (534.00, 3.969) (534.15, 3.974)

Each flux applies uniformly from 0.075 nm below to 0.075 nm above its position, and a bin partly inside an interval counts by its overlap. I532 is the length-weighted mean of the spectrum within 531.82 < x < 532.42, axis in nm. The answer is 3.96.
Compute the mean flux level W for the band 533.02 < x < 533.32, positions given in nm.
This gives 3.86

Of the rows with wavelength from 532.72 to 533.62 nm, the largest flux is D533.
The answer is 3.946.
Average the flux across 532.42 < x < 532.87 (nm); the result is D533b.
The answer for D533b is 3.79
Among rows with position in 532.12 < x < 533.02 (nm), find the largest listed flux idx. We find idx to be 3.943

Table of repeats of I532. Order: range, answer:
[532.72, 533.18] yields 3.8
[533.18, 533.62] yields 3.92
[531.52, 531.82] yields 4.02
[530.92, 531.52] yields 4.07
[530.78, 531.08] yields 4.11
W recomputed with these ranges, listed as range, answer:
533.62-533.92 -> 3.96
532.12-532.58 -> 3.88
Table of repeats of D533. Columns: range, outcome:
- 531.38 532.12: 4.035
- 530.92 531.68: 4.105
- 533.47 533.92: 3.963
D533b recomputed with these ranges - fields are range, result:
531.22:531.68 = 4.04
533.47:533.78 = 3.95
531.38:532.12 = 4.02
